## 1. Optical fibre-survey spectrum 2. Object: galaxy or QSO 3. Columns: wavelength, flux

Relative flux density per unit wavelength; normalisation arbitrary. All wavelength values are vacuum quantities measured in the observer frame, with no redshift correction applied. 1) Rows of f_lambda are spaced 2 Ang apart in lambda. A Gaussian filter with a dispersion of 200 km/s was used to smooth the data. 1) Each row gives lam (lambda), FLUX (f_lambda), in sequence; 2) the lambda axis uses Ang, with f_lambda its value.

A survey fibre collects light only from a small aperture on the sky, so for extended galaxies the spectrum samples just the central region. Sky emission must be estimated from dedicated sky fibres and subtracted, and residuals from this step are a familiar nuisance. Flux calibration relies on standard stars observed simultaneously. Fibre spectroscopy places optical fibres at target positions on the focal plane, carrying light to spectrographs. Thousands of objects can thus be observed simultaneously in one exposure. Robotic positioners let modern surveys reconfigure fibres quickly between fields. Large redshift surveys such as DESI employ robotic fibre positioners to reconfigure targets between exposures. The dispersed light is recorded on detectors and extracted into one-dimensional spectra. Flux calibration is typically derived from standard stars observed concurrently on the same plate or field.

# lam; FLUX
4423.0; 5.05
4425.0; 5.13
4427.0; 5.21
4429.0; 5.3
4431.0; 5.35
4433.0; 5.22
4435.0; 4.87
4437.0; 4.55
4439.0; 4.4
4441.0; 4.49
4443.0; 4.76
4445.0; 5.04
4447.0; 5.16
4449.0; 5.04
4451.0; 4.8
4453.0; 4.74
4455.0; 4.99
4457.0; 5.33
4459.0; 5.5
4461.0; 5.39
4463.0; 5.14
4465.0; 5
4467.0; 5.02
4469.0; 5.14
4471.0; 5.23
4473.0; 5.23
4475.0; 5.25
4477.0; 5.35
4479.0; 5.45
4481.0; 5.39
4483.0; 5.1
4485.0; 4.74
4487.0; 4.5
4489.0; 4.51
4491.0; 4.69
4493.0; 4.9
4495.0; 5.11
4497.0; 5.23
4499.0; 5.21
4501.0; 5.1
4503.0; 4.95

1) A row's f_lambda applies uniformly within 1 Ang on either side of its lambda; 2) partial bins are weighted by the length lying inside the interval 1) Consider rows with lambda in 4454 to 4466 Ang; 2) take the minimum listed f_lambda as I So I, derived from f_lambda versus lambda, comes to 4.99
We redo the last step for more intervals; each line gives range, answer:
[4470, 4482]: 5.23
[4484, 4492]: 4.5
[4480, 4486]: 4.74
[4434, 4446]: 4.4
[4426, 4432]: 5.21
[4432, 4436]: 4.87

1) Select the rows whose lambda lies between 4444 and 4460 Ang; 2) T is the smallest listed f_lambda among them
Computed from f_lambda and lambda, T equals 4.74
